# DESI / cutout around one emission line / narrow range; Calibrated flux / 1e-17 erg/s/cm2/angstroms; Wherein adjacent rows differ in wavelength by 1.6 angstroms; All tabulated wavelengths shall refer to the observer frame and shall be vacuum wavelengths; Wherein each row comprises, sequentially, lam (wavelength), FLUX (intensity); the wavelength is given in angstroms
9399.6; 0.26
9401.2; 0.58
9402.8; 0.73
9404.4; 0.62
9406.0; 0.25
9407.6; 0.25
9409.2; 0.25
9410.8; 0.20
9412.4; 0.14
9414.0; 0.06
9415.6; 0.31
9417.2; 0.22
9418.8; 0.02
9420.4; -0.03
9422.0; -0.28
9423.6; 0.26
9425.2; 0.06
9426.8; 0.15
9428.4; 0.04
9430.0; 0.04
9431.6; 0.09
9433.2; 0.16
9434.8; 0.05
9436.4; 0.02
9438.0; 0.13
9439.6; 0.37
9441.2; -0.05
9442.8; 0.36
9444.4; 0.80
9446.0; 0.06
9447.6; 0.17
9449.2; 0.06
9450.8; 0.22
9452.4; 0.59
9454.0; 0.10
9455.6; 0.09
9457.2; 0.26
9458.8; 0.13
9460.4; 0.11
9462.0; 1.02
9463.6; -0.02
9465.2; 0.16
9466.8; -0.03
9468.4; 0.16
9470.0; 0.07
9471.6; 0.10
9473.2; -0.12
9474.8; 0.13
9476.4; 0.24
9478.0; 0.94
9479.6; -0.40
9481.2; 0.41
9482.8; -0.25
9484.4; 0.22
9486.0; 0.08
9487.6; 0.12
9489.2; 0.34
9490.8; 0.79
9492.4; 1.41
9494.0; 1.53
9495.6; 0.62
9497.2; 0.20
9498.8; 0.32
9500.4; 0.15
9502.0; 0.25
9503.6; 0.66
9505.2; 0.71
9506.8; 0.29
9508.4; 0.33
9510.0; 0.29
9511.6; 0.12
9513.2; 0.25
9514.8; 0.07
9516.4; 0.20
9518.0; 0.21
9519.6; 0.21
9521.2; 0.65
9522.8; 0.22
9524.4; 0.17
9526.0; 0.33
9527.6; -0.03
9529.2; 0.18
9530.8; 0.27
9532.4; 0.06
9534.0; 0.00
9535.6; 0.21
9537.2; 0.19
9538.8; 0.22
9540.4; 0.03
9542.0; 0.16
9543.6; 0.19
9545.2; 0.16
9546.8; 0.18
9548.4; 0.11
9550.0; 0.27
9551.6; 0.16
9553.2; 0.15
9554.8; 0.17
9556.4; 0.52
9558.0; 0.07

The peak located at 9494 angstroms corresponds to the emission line [O III] 5007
